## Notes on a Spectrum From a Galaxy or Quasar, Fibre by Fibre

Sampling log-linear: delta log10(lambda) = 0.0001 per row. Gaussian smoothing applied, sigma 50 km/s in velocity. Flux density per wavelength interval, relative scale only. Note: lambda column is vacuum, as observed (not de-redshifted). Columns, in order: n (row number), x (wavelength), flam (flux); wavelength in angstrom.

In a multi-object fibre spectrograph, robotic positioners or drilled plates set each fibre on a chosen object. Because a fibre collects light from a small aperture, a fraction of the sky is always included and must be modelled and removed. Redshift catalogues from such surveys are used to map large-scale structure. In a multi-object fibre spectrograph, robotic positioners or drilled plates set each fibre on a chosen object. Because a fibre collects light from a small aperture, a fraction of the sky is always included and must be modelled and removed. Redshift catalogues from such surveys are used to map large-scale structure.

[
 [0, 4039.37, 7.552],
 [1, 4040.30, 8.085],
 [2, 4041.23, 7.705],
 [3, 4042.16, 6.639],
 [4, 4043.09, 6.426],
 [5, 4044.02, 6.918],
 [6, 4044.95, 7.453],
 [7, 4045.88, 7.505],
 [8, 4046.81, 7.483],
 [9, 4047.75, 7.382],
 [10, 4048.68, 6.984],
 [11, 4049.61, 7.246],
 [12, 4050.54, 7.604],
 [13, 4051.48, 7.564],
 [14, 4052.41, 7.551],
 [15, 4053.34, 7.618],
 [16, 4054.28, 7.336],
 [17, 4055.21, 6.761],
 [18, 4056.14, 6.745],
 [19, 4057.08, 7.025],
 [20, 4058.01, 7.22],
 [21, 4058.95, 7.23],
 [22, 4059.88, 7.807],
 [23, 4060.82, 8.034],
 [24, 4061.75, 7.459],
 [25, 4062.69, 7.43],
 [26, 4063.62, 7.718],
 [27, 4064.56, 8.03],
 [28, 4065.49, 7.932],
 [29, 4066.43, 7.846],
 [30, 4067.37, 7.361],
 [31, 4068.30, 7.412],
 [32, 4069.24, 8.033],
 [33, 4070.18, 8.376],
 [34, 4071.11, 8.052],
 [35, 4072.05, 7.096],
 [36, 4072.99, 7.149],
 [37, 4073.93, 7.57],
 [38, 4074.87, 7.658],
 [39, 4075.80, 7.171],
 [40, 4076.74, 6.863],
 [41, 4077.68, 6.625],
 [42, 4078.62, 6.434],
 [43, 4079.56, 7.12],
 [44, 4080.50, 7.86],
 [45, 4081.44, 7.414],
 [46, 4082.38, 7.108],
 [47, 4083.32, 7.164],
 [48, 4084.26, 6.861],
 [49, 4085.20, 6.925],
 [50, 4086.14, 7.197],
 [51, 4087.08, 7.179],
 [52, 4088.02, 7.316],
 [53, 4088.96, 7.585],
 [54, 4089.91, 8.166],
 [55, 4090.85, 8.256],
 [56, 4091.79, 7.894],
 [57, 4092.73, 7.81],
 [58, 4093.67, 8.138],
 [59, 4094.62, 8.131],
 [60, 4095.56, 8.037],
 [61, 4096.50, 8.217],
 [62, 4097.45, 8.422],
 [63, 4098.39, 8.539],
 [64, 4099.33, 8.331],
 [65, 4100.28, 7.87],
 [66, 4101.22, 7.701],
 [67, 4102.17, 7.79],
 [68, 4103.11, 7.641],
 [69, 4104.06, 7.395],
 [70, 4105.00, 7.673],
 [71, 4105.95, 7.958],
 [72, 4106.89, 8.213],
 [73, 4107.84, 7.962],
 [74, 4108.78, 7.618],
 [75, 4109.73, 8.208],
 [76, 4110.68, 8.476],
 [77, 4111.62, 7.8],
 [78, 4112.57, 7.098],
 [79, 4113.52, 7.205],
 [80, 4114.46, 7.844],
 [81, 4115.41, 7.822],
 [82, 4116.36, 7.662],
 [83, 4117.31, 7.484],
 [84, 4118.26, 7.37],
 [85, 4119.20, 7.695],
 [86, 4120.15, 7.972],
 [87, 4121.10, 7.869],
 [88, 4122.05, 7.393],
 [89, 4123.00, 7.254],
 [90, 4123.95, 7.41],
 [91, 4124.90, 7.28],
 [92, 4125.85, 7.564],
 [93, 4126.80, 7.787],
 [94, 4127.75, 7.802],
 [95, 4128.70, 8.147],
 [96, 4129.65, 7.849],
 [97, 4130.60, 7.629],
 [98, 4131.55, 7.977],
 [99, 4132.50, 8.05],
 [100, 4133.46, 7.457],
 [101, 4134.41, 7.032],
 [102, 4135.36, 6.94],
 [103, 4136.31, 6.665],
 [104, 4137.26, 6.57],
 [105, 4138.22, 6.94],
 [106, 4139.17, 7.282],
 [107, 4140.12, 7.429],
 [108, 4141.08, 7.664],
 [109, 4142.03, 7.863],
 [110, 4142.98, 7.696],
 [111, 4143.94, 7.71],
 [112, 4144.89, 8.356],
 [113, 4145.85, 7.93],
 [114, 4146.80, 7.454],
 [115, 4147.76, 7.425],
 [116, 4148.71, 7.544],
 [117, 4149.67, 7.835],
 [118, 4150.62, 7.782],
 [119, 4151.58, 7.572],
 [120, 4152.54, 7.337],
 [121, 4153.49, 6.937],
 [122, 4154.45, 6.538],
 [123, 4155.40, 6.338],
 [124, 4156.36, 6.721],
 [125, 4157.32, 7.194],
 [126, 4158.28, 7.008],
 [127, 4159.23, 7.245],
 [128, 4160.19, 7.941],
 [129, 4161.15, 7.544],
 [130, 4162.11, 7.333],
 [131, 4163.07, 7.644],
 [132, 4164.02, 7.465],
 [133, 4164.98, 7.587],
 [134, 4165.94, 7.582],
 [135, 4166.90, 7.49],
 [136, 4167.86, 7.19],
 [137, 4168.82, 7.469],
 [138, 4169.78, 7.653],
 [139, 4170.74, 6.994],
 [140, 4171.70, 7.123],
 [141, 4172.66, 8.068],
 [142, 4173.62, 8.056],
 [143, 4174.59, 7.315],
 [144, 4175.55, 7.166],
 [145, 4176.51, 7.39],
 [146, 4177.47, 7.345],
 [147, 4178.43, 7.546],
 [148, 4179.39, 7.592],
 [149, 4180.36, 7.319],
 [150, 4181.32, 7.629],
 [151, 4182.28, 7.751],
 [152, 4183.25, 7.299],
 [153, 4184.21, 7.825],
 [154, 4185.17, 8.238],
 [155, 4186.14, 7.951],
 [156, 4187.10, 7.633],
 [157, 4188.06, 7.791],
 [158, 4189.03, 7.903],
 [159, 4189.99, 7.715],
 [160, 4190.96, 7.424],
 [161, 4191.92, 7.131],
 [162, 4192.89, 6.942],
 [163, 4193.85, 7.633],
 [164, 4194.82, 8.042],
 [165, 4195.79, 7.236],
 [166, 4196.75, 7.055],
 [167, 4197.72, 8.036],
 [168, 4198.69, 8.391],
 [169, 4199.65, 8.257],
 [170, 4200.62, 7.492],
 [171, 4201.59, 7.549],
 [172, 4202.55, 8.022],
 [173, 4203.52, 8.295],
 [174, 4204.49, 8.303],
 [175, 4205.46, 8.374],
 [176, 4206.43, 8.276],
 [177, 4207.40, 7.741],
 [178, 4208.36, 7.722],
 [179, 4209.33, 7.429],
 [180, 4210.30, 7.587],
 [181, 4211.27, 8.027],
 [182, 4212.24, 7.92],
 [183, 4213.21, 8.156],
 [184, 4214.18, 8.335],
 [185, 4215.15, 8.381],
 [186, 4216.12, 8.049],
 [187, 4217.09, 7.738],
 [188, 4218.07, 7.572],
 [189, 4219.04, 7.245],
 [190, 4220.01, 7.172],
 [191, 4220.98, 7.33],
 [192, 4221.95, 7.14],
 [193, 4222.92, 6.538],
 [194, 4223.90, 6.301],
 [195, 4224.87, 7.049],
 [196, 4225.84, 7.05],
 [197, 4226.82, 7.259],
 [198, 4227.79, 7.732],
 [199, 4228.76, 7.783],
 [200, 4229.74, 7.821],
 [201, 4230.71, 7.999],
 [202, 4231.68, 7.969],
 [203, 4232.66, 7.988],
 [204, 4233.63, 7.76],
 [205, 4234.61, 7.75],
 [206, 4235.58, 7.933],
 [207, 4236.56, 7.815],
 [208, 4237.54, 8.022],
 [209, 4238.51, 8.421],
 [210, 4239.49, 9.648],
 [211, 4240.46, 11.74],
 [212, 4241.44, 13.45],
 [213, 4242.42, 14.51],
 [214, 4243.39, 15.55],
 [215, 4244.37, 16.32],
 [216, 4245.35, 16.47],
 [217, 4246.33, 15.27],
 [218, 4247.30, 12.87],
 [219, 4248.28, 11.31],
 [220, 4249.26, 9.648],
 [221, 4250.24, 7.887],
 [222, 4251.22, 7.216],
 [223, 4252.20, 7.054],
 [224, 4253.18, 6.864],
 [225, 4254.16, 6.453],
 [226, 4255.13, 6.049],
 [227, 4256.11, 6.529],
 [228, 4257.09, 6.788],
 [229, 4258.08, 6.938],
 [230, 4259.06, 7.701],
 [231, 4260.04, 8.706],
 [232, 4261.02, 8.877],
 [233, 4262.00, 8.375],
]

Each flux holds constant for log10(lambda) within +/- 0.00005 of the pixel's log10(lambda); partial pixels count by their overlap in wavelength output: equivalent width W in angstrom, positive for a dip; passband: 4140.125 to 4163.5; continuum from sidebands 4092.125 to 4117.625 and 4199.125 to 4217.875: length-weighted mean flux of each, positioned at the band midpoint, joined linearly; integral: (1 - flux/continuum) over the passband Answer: 1.4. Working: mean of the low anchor 7.89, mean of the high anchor 7.98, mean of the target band 7.44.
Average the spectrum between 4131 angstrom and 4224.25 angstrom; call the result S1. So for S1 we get 7.55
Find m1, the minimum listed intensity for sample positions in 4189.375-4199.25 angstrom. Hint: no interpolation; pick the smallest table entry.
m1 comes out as 6.942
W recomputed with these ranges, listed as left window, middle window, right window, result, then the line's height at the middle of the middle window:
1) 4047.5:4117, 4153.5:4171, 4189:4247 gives 2.0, 8.18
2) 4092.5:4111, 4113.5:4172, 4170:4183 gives 1.9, 7.72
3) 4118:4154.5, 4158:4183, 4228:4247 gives 3.1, 8.54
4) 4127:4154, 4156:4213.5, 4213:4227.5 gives -1.3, 7.46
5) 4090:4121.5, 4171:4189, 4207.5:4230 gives 0.1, 7.66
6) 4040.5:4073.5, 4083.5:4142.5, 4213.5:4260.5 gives 1.5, 7.87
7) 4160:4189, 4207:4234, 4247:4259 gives 0.5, 7.75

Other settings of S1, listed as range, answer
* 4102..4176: 7.52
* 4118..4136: 7.6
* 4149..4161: 7.22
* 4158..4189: 7.55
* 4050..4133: 7.62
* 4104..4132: 7.72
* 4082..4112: 7.8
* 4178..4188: 7.69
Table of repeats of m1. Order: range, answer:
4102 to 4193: 6.338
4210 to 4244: 6.301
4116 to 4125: 7.254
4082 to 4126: 6.861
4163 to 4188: 6.994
